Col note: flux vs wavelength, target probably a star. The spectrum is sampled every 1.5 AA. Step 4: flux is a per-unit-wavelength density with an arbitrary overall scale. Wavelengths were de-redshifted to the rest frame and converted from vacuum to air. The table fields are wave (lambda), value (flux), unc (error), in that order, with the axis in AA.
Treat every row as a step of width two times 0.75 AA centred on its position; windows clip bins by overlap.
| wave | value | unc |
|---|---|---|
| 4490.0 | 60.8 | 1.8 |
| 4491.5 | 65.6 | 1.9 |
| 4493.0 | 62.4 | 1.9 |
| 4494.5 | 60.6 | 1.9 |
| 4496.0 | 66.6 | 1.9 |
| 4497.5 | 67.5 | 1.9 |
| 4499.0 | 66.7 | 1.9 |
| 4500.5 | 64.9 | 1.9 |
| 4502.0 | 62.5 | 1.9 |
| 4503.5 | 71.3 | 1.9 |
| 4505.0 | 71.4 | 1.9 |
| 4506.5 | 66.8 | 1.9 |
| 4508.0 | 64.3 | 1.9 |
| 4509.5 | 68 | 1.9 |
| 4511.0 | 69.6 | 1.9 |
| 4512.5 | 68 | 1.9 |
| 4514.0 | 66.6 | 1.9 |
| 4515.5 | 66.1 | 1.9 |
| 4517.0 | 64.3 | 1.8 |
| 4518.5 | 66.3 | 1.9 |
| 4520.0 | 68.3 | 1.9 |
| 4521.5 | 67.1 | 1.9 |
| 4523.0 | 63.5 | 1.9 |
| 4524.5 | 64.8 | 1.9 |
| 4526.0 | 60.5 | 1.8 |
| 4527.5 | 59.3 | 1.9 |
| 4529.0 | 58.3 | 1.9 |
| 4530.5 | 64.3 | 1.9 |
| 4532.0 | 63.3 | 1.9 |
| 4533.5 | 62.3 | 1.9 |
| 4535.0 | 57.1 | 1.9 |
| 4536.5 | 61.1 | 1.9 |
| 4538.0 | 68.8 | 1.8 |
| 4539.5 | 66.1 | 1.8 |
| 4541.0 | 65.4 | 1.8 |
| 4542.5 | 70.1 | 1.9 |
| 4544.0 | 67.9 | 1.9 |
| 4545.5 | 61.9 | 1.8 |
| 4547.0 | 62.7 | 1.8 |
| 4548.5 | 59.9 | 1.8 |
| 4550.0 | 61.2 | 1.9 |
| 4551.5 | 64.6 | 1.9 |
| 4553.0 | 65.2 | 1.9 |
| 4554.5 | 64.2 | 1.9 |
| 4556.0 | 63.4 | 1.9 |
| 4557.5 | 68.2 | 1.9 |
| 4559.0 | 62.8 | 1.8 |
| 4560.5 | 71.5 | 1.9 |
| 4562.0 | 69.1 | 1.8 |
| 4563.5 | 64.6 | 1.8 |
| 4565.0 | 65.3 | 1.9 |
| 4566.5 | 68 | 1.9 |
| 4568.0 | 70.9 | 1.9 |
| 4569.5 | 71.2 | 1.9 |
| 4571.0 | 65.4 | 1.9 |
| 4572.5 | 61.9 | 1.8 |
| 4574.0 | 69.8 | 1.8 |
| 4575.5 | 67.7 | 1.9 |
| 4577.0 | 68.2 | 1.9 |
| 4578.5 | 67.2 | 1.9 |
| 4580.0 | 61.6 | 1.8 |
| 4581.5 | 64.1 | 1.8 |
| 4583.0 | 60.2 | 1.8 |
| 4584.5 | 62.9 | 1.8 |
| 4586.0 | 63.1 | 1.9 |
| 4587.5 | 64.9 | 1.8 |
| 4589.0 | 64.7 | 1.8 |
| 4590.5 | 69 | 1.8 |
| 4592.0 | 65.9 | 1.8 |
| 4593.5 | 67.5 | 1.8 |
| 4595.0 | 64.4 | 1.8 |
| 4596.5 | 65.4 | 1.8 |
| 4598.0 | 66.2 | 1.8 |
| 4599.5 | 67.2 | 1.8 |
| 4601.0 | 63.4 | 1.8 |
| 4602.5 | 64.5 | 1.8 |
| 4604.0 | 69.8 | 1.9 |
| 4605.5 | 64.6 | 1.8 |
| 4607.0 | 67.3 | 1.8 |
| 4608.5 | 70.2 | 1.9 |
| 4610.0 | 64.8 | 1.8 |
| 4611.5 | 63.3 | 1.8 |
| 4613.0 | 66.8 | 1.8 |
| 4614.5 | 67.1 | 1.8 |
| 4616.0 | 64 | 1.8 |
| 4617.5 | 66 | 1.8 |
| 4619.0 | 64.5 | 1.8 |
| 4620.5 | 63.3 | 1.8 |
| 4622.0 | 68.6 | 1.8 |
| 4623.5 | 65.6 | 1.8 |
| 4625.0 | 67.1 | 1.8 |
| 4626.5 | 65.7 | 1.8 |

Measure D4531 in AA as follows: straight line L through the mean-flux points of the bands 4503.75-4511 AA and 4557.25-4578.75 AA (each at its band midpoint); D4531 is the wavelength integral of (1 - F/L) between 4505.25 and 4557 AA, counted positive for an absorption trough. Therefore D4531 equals 2.5 AA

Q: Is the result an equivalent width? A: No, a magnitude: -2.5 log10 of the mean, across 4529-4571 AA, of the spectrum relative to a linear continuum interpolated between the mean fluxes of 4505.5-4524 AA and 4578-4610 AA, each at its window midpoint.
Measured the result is 0.02 mag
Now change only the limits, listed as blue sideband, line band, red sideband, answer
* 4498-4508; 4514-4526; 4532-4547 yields 0.01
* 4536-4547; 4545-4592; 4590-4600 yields 0.01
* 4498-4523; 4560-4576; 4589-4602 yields -0.02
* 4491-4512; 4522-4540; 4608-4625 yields 0.06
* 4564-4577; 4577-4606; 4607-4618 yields 0.03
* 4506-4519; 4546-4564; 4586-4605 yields 0.03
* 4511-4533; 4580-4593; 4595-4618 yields 0.02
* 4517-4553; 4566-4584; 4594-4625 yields -0.02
